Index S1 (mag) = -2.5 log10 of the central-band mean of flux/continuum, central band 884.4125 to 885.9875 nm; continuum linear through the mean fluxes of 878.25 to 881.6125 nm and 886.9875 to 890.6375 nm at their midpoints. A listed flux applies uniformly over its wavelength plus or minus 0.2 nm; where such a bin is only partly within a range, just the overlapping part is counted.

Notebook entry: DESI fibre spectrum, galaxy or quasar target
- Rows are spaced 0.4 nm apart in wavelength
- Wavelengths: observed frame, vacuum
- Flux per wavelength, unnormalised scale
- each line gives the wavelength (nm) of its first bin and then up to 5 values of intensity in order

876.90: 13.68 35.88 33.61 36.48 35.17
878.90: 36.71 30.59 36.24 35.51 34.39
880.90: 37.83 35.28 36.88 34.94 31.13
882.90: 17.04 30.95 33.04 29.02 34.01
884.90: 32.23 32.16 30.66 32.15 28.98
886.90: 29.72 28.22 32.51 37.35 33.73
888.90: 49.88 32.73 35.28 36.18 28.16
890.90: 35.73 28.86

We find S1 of 0.09 mag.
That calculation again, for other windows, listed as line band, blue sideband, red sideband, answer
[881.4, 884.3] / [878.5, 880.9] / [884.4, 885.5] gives 0.10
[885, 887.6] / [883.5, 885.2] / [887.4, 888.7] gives 0.09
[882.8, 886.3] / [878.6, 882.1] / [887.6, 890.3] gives 0.18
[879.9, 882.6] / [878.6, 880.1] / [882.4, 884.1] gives -0.13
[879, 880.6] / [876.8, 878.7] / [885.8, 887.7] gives -0.09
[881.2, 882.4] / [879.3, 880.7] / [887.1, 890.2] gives -0.01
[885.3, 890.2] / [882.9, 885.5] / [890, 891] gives -0.06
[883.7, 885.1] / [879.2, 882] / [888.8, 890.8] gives 0.12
